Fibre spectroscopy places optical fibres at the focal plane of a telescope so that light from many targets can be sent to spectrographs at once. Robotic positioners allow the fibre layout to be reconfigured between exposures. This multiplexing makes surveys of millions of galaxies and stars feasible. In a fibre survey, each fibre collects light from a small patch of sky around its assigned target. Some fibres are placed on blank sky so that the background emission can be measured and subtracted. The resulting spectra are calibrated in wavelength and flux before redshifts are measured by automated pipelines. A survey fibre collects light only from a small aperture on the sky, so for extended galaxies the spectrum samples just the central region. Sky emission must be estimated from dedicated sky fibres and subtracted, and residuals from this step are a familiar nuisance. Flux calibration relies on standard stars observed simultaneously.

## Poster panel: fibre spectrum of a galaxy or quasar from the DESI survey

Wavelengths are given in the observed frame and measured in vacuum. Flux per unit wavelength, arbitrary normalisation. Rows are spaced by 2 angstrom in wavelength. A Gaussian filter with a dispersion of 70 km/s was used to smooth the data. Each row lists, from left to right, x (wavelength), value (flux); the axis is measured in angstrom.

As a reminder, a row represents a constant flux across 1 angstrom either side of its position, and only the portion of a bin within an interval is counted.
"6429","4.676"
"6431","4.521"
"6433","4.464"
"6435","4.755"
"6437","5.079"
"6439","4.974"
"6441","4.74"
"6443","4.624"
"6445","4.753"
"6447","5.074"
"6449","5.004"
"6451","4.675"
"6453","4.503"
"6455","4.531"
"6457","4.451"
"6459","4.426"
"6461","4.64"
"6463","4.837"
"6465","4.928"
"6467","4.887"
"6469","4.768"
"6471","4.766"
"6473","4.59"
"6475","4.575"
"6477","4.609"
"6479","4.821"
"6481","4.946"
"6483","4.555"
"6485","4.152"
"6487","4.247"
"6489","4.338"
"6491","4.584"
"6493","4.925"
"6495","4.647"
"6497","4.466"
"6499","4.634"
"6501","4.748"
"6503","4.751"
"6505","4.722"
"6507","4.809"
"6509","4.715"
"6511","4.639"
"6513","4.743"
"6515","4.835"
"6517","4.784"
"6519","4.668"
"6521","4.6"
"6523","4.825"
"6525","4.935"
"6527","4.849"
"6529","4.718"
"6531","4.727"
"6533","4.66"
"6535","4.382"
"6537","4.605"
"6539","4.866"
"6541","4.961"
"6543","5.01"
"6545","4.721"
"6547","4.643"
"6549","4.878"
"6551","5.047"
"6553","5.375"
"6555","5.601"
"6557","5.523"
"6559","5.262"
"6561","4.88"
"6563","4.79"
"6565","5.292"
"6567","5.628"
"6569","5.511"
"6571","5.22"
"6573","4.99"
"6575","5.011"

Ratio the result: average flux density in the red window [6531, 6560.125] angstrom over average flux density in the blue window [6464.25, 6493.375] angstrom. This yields 1.07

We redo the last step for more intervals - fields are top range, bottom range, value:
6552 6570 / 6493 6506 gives 1.14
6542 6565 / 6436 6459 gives 1.07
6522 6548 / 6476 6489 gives 1.05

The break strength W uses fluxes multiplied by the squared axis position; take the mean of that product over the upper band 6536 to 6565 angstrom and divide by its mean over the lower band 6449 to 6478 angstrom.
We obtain 1.10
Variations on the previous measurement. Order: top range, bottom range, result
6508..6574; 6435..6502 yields 1.08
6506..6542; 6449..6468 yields 1.04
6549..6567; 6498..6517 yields 1.12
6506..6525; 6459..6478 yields 1.02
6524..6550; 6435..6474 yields 1.03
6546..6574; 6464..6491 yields 1.15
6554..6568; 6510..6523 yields 1.13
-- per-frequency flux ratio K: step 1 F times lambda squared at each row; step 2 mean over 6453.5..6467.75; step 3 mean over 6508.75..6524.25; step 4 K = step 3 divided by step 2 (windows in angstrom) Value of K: 1.03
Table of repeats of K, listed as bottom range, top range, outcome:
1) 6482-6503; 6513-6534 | 1.06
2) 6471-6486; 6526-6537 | 1.03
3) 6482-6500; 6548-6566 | 1.17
